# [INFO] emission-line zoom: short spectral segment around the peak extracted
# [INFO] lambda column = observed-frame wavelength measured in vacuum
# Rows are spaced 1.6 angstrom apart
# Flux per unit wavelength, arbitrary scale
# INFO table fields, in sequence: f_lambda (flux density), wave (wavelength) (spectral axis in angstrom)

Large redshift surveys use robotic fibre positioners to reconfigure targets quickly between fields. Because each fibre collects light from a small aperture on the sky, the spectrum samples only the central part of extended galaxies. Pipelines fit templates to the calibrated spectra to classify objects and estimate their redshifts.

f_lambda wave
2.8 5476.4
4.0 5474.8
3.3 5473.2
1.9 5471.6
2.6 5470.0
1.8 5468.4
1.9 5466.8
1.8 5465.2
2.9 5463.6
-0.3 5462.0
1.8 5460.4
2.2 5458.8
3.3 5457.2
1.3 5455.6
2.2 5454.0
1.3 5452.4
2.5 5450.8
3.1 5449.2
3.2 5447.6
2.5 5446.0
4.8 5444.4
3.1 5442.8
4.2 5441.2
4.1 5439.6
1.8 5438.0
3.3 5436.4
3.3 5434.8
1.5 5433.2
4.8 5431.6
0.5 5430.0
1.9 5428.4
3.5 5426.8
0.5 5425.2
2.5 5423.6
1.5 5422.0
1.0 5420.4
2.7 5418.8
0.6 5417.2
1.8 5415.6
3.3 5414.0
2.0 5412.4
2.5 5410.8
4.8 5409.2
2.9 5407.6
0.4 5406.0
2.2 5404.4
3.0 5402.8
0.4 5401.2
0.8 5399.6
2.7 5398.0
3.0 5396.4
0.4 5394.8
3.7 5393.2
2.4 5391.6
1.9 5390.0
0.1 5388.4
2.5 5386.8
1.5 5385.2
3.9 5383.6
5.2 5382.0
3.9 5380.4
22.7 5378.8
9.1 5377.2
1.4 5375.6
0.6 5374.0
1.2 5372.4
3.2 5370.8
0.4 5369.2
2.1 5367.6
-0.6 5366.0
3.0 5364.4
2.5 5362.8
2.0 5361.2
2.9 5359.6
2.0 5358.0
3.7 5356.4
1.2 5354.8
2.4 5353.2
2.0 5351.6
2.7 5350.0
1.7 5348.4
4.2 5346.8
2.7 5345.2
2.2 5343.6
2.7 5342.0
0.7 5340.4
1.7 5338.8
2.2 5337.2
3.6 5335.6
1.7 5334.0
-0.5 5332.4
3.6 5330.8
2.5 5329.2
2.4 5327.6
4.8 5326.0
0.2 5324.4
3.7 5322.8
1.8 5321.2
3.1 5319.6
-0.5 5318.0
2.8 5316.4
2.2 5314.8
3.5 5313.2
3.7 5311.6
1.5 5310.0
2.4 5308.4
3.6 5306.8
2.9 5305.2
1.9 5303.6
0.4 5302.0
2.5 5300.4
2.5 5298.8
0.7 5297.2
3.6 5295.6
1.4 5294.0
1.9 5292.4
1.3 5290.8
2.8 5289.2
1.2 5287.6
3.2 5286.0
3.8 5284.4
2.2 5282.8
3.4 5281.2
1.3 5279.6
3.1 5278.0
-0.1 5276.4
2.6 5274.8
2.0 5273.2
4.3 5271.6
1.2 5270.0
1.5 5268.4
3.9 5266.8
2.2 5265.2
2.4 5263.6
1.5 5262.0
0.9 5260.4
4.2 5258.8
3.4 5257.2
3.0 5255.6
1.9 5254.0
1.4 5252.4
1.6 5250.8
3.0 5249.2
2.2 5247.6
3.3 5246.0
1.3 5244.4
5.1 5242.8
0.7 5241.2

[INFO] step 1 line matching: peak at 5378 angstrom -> H-beta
